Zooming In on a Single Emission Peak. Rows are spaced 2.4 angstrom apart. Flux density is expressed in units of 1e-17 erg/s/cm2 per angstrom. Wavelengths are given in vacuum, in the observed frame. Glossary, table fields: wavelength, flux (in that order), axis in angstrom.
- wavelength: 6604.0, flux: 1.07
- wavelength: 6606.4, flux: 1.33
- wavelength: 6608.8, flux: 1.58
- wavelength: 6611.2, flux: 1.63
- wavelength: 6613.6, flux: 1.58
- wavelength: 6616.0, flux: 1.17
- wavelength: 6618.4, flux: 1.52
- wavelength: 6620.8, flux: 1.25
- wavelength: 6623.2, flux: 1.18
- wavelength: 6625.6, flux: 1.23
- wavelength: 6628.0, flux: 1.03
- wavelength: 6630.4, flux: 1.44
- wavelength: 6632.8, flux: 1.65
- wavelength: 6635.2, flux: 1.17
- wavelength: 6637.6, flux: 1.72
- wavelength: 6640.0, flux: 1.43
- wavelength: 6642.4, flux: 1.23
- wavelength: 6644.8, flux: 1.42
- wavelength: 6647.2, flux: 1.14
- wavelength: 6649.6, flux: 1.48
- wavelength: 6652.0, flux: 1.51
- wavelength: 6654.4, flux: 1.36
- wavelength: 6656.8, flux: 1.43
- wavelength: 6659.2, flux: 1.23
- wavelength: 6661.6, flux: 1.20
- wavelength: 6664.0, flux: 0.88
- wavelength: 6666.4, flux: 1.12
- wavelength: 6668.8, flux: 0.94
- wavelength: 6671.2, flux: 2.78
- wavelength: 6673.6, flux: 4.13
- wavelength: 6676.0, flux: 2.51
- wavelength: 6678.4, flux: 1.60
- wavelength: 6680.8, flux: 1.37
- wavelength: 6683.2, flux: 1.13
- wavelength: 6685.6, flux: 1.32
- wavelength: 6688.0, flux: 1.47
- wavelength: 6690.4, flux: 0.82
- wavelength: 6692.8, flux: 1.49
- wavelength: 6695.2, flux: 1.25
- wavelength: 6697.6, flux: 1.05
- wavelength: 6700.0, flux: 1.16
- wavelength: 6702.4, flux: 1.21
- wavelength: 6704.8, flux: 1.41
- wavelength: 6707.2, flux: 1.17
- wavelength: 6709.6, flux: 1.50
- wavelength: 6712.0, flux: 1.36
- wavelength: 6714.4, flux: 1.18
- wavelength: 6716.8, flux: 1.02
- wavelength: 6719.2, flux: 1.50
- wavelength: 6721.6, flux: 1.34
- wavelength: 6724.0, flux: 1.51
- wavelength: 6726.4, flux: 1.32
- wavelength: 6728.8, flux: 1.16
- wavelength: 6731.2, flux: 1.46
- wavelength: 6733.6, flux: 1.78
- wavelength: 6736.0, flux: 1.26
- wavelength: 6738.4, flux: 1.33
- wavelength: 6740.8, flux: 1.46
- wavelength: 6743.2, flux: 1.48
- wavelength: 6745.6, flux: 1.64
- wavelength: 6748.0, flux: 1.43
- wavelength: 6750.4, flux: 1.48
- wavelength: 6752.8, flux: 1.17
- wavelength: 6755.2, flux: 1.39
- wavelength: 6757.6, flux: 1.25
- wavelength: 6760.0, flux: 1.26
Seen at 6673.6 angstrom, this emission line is H-beta 4861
